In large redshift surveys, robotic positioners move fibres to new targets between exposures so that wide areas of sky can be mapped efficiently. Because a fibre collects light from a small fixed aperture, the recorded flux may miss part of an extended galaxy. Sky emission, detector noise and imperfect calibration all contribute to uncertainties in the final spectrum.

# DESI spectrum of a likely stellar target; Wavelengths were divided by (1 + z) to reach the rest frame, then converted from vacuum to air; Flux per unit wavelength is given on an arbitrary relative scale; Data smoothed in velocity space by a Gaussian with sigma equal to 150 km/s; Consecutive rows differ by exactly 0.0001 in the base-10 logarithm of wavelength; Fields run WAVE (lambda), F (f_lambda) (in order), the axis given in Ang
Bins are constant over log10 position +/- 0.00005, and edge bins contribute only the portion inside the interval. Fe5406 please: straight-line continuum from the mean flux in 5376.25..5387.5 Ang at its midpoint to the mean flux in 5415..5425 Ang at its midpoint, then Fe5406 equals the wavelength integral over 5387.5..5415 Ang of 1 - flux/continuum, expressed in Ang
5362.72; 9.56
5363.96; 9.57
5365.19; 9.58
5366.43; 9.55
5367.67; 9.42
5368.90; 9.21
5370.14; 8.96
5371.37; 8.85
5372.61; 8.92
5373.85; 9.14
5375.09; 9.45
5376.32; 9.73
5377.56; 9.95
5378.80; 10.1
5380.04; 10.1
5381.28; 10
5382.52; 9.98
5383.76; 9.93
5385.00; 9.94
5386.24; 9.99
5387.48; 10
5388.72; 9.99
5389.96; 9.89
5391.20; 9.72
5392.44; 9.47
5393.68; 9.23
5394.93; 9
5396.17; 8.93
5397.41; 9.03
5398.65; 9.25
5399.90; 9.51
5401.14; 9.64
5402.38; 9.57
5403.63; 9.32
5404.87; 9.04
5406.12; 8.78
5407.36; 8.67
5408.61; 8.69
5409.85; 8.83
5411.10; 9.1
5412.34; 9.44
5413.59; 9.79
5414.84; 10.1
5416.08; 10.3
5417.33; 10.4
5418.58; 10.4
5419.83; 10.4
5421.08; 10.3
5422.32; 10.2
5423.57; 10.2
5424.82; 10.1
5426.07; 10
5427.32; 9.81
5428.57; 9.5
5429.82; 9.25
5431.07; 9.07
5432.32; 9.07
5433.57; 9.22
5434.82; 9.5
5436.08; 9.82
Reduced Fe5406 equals 2.2 Ang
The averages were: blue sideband 9.98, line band 9.32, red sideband 10.3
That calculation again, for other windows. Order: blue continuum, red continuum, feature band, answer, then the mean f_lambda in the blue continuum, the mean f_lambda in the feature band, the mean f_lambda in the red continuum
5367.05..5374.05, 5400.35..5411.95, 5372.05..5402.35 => -1.8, 9.08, 9.62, 9.09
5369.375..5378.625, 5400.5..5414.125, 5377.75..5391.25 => -1.0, 9.32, 9.98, 9.17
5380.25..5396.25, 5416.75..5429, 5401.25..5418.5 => 1.0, 9.73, 9.43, 10.1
